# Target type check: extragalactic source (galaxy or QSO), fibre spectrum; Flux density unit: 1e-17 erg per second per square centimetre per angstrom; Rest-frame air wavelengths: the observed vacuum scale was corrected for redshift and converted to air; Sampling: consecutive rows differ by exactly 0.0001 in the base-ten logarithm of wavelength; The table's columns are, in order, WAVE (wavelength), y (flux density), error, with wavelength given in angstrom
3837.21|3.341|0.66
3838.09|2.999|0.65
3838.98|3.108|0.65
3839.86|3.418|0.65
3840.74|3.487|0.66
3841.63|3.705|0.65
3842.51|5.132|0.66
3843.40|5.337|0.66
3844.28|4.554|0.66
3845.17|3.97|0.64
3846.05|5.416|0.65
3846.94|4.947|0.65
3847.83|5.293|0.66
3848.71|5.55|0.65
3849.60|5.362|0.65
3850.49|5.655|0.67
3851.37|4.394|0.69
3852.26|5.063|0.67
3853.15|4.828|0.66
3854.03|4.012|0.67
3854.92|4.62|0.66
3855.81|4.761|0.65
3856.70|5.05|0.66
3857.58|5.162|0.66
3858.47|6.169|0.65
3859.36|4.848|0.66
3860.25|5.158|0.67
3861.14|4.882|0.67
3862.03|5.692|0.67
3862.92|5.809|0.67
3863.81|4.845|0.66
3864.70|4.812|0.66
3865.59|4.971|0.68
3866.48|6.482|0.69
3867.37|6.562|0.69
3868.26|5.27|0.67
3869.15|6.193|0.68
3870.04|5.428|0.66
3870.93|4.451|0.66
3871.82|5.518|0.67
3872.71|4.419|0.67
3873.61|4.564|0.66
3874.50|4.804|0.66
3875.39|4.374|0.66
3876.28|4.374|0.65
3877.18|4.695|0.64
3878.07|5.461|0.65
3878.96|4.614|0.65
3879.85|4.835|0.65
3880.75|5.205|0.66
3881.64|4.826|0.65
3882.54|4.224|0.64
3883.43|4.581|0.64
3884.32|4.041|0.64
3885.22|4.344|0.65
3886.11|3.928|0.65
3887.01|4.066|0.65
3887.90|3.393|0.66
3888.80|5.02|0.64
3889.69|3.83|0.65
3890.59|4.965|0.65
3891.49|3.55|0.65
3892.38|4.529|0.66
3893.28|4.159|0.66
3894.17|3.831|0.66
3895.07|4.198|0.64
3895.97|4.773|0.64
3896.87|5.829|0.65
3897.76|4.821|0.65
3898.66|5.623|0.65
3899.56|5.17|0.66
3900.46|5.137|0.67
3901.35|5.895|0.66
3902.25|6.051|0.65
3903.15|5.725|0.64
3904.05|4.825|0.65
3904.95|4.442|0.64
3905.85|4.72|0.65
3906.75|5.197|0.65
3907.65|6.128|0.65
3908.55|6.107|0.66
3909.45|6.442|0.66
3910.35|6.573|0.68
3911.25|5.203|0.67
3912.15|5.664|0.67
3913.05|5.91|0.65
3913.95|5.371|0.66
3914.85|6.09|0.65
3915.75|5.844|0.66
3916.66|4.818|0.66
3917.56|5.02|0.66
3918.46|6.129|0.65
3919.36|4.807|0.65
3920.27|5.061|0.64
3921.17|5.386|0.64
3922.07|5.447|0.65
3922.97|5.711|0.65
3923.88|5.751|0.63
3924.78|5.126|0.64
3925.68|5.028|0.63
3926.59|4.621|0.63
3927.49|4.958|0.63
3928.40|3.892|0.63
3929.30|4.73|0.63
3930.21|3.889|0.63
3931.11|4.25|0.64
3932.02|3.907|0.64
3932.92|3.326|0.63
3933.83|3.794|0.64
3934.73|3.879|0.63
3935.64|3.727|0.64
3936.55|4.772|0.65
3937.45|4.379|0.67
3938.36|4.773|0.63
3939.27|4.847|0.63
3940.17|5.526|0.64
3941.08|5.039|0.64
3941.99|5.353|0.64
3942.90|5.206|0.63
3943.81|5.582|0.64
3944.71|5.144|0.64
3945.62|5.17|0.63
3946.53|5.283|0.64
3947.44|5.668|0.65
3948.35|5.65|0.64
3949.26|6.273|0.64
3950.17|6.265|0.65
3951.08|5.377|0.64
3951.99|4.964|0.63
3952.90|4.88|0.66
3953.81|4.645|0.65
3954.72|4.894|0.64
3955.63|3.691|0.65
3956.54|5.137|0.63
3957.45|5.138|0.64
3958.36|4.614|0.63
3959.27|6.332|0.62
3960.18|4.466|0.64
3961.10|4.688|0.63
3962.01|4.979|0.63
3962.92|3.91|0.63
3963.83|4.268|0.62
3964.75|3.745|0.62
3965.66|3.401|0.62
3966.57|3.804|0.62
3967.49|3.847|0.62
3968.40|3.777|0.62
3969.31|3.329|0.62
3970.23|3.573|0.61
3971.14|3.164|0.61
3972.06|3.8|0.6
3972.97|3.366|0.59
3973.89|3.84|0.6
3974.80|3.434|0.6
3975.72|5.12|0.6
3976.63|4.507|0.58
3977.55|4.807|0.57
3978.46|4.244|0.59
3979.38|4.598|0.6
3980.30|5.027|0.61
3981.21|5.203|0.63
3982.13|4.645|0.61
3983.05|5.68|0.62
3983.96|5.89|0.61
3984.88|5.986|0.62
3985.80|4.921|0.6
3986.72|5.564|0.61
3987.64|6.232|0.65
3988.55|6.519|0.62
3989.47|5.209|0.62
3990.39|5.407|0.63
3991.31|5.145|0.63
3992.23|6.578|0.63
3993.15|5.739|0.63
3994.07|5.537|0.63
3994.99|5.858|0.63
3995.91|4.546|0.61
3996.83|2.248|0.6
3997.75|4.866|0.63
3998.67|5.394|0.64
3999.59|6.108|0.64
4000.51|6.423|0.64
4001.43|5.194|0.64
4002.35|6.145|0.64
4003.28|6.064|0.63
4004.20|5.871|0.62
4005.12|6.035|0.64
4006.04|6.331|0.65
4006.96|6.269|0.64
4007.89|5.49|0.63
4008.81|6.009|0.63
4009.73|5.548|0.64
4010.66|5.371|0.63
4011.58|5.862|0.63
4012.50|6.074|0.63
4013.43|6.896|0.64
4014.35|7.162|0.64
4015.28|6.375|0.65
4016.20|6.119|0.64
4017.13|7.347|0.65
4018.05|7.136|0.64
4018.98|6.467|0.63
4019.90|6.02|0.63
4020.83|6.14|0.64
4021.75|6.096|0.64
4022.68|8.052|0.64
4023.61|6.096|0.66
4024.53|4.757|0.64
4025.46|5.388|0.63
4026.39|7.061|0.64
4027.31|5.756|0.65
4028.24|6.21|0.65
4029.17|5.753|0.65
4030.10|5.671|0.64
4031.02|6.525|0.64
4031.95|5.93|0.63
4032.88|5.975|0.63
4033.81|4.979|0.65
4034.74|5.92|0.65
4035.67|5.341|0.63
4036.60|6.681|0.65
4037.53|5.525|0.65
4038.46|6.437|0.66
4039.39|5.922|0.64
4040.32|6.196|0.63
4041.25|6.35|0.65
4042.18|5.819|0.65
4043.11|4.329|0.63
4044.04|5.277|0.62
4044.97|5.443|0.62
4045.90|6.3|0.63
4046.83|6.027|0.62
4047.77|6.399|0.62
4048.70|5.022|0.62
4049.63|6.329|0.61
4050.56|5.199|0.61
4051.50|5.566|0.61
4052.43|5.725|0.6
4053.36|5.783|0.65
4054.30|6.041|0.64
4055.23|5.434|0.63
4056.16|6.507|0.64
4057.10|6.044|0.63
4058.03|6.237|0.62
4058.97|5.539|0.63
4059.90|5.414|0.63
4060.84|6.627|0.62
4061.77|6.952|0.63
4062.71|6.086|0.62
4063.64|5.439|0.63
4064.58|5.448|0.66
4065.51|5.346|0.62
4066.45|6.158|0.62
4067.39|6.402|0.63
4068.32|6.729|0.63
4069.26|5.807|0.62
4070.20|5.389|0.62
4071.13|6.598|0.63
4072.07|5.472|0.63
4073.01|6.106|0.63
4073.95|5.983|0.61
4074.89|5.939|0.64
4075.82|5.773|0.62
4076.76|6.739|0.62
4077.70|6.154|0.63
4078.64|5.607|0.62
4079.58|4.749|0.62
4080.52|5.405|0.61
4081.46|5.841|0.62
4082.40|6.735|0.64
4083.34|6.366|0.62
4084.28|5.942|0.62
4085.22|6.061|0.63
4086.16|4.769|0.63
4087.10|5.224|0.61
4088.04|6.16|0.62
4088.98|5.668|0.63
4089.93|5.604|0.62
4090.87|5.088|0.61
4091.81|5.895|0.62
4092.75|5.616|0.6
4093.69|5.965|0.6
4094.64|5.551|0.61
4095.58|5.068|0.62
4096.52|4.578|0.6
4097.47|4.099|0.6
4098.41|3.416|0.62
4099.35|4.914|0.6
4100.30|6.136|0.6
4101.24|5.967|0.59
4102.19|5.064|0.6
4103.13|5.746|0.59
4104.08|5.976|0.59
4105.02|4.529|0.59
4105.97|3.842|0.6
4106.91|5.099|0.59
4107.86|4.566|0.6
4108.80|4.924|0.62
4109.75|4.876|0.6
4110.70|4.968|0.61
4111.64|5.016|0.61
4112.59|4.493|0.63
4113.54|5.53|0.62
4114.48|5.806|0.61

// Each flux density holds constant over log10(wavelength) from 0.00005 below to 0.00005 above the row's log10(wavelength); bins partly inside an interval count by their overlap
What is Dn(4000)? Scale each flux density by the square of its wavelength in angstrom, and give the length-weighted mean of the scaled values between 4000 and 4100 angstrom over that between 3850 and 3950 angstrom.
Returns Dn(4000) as 1.3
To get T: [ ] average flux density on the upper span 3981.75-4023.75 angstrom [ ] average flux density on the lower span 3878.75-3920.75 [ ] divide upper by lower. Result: 1.2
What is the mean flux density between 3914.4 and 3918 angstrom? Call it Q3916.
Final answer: 5.44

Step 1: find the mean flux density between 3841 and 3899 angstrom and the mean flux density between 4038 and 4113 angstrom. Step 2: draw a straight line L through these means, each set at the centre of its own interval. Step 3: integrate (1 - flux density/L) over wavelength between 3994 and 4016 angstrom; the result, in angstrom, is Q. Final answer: -1.6 angstrom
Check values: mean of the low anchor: 4.85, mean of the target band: 5.75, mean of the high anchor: 5.62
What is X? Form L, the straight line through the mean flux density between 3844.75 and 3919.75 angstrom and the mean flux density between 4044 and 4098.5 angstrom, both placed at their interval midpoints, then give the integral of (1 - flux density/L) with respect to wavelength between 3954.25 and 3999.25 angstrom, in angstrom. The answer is 5.8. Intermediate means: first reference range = 5.05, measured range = 4.71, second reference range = 5.76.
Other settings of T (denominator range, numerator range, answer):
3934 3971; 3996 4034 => 1.26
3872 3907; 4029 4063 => 1.25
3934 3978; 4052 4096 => 1.27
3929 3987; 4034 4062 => 1.26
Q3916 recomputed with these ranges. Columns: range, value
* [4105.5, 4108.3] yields 4.5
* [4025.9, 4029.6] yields 6.19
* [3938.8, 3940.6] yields 5.19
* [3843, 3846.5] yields 4.82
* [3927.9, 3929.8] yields 4.3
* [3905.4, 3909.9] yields 5.72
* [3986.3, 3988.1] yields 5.93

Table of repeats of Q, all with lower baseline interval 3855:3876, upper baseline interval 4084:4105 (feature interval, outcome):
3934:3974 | 4.8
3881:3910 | 2.2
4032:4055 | -1.9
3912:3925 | -0.6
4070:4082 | -1.1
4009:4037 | -4.4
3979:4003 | -0.6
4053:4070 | -2.1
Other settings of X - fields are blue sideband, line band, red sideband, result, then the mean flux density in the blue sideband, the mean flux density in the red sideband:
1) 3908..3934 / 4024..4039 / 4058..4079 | -0.2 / 5.15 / 5.99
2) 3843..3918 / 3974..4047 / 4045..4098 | -2.3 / 5.04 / 5.79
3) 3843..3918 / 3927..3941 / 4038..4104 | 2.4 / 5.04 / 5.74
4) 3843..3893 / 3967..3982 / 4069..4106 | 3.2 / 4.88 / 5.56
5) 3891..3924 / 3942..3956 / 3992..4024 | 0.8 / 5.29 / 5.98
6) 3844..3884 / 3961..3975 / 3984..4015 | 4.5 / 5.04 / 5.72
